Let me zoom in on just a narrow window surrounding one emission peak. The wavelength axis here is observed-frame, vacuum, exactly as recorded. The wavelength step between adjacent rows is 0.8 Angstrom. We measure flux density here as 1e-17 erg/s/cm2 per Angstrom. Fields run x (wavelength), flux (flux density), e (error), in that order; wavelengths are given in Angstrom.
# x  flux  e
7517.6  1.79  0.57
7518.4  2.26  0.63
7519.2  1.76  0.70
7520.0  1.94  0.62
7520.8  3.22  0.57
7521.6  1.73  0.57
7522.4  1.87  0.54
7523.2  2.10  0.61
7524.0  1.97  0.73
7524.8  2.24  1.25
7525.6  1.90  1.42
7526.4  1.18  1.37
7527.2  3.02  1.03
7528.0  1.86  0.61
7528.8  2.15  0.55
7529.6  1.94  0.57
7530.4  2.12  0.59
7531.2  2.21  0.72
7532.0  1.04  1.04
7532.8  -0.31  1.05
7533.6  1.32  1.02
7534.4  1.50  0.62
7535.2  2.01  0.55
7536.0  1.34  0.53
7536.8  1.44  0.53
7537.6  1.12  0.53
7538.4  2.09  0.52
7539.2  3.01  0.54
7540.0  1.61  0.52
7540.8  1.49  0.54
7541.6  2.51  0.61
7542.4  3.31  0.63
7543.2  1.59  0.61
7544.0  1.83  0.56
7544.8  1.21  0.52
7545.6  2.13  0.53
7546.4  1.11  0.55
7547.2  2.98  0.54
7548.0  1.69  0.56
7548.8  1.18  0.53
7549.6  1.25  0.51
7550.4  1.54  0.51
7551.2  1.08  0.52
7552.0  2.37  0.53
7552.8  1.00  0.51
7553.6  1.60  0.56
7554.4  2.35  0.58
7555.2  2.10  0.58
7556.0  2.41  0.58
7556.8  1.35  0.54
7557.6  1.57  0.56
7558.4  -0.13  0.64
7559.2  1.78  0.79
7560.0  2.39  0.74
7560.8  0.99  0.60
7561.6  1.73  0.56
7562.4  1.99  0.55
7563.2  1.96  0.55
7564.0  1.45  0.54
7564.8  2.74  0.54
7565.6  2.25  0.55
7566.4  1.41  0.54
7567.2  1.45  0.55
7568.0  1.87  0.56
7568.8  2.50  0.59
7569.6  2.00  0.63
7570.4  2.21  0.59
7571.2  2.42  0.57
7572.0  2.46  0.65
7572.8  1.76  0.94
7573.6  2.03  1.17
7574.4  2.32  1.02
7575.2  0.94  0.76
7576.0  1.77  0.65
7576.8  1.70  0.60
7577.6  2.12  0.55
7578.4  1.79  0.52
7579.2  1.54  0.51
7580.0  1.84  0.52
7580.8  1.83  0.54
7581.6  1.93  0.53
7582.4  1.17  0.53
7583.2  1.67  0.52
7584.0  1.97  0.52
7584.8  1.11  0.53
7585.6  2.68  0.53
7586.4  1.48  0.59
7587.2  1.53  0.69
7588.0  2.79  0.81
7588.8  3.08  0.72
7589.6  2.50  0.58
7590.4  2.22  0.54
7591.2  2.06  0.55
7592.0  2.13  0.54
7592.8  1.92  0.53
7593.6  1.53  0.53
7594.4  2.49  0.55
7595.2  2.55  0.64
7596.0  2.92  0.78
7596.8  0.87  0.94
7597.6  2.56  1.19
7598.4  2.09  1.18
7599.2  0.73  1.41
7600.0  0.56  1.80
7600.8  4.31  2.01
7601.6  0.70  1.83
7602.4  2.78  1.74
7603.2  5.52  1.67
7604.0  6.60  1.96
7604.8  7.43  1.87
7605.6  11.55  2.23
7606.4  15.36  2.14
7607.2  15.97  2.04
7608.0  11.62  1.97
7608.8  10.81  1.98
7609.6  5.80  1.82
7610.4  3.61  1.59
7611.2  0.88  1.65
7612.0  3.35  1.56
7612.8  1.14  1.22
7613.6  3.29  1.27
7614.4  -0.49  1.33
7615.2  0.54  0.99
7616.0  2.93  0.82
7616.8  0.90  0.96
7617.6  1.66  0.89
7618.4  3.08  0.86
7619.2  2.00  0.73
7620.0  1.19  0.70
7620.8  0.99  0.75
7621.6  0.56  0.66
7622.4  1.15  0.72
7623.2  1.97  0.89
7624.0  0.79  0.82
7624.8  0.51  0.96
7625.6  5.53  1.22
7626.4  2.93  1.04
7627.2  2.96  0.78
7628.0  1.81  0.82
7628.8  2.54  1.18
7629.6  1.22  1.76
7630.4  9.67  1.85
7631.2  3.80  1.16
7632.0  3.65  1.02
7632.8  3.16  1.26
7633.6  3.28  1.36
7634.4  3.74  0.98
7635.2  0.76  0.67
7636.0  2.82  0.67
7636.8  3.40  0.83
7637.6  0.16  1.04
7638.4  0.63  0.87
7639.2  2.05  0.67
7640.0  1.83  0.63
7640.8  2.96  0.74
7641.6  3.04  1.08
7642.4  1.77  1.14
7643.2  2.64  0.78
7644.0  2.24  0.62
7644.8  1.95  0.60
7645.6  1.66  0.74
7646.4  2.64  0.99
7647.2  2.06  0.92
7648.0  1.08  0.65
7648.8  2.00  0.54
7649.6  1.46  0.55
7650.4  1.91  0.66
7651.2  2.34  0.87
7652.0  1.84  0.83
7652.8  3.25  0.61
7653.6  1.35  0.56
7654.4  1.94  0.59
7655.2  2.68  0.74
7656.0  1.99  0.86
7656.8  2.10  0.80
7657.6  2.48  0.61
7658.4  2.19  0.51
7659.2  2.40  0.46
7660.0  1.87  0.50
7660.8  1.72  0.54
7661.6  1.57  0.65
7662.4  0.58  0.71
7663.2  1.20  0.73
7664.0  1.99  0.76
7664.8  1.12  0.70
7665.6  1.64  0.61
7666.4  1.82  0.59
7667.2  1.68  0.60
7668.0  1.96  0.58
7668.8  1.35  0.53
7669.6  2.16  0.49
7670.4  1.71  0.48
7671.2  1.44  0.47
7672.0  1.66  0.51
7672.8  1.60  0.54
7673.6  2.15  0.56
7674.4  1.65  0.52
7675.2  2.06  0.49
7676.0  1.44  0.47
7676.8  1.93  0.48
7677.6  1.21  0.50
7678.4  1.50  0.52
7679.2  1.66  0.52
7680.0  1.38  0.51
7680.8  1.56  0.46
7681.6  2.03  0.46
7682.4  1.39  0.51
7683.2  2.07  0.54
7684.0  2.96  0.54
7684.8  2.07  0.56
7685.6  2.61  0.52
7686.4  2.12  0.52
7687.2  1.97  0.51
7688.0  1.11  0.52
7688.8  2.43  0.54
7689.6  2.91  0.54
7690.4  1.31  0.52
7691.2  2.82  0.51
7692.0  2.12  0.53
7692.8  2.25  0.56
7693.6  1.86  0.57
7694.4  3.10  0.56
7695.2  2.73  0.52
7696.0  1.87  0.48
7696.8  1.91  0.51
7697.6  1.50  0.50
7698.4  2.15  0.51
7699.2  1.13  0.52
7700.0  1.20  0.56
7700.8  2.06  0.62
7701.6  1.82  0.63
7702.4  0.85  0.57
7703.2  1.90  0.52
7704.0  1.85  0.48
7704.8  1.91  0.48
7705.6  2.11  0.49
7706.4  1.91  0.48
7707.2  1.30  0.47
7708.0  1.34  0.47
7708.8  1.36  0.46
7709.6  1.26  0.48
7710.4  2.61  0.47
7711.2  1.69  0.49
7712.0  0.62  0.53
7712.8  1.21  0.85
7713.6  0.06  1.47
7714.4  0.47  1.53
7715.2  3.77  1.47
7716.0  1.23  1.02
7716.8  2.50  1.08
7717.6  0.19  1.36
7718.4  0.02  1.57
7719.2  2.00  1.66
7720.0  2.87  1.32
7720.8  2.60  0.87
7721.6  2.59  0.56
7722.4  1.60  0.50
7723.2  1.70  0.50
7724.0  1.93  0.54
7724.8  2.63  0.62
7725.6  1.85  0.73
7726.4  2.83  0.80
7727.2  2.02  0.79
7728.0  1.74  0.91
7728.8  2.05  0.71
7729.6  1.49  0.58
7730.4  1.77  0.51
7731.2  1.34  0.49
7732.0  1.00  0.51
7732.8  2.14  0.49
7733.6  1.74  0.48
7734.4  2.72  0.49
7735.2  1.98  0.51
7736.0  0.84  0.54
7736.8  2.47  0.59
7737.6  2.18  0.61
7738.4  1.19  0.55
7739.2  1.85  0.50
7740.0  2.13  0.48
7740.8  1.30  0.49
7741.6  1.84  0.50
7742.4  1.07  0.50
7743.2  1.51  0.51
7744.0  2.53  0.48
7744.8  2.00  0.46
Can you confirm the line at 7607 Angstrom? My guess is H-alpha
